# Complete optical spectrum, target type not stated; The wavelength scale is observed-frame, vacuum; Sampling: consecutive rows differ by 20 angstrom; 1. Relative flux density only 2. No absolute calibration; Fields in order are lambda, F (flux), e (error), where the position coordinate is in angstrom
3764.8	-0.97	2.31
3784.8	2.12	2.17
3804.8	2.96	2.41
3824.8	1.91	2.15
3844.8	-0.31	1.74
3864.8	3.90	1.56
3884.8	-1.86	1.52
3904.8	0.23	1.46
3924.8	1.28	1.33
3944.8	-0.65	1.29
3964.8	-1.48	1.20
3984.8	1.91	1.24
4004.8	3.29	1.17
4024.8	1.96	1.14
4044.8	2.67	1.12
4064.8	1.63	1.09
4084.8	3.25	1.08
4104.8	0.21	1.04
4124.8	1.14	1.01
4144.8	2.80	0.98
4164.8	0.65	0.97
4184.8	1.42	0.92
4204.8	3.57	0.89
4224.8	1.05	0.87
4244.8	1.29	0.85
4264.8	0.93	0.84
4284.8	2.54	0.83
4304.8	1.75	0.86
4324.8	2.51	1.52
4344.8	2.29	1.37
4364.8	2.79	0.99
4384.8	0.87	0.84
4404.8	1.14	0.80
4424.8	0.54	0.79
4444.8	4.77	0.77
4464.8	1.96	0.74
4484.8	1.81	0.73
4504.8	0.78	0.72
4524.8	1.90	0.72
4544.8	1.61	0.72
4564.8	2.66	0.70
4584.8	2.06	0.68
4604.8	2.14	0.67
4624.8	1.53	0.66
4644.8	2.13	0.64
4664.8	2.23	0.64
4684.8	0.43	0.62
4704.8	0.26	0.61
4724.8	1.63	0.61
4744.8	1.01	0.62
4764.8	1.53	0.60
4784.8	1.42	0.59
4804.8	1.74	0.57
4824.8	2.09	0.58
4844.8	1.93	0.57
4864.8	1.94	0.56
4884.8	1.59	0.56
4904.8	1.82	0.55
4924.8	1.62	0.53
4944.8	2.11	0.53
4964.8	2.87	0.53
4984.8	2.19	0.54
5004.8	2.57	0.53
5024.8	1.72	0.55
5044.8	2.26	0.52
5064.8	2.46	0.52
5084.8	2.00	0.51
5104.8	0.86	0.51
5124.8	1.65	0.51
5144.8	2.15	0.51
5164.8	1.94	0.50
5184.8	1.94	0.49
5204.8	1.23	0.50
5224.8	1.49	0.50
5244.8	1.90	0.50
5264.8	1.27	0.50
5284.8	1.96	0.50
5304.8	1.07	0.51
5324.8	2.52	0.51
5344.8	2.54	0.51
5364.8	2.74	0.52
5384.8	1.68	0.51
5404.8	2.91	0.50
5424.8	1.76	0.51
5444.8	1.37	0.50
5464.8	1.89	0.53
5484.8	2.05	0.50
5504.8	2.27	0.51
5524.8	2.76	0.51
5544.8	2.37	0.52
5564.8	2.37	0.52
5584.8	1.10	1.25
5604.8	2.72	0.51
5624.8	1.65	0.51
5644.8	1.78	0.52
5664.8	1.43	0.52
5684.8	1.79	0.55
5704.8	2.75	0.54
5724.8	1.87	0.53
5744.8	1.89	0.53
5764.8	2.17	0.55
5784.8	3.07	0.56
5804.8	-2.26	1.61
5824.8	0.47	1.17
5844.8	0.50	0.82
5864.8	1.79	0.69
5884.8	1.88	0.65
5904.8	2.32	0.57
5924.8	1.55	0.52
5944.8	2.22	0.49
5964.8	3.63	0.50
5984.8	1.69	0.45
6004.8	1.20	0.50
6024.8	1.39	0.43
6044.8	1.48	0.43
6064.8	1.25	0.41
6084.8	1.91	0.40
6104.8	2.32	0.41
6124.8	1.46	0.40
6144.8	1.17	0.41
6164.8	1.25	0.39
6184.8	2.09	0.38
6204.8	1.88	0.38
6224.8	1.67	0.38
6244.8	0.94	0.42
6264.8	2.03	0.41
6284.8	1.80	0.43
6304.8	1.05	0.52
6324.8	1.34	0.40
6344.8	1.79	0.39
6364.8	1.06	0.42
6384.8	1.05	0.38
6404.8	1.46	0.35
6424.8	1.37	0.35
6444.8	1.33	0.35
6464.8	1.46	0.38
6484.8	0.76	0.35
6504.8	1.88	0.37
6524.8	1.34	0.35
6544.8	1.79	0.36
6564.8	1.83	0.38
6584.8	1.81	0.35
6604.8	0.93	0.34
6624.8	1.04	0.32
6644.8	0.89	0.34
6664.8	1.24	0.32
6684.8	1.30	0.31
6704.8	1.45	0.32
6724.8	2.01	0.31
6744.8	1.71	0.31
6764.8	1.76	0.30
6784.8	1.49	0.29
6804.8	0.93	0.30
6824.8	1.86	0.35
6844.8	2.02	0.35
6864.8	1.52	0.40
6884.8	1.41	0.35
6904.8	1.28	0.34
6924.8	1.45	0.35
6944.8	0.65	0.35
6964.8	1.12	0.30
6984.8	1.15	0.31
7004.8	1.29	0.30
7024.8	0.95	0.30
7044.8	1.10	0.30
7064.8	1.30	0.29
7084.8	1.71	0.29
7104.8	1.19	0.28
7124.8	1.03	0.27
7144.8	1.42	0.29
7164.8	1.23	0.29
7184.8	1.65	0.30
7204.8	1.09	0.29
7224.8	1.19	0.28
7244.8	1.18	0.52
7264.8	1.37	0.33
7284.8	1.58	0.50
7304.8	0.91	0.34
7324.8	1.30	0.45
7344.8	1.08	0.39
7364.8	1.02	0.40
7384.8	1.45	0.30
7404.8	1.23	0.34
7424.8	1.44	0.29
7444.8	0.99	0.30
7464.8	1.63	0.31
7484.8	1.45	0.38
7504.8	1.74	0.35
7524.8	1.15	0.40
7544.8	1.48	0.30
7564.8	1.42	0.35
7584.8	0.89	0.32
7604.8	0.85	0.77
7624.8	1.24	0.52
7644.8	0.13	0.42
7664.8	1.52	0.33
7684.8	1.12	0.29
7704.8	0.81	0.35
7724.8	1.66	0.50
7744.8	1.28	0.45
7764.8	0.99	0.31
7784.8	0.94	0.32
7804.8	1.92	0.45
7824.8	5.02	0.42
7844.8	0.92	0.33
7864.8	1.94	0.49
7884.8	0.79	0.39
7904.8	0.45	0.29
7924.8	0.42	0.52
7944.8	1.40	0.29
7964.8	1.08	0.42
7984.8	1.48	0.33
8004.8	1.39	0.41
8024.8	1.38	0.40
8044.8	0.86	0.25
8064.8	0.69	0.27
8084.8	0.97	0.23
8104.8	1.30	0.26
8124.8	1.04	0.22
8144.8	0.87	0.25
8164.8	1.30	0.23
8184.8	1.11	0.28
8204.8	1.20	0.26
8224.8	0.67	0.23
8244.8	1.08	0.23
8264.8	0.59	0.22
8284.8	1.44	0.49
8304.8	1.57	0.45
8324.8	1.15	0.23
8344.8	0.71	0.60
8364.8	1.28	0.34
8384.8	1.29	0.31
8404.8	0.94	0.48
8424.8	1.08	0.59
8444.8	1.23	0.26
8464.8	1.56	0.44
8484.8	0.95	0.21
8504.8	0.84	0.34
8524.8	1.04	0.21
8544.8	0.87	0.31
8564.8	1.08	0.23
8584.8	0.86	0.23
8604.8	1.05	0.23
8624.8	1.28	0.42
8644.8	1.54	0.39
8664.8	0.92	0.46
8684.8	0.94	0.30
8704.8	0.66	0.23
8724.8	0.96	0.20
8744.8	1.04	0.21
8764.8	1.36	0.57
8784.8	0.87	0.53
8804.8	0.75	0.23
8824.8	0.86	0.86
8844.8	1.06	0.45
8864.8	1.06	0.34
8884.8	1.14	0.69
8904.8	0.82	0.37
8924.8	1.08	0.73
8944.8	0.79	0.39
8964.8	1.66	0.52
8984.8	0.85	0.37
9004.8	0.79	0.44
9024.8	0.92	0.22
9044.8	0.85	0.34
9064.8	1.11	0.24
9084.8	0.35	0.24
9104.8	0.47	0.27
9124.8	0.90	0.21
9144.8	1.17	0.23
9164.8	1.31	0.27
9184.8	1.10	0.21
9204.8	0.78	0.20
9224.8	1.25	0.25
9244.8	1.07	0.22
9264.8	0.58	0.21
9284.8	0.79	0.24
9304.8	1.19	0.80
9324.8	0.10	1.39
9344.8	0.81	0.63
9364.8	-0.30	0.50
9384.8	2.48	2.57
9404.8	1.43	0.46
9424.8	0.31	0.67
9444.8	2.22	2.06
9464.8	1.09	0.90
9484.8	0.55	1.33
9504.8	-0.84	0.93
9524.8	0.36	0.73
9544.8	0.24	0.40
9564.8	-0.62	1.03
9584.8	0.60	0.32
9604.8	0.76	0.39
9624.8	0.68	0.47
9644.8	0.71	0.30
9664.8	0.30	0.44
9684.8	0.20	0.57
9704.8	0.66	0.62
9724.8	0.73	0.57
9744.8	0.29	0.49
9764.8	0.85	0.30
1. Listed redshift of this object 0.19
